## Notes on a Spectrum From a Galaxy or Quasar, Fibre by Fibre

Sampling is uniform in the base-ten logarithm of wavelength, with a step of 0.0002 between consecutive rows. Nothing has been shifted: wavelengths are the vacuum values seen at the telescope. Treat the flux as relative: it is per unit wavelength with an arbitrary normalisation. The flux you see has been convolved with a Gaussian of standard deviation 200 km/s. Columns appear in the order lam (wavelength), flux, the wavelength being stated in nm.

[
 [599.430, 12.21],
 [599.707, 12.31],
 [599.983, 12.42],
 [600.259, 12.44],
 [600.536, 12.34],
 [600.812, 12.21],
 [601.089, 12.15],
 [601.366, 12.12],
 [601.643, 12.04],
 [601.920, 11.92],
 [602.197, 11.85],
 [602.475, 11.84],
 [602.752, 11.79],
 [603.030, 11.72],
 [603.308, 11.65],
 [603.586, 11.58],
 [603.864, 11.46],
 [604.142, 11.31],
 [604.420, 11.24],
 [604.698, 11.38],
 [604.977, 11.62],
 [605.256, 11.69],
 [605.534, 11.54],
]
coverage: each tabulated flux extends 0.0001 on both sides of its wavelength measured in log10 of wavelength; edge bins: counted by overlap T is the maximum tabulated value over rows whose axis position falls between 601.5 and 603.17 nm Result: 12.04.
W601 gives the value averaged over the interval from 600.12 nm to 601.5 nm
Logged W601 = 12.3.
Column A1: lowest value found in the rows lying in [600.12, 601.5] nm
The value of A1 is 12.12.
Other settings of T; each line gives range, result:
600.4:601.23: 12.34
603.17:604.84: 11.65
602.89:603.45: 11.72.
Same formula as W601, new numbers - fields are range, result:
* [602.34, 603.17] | 11.8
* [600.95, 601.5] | 12.1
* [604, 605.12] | 11.4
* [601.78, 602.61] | 11.9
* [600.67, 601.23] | 12.2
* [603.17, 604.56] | 11.5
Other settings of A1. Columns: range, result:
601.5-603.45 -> 11.65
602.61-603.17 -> 11.72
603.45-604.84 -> 11.24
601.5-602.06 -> 11.92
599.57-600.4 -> 12.31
